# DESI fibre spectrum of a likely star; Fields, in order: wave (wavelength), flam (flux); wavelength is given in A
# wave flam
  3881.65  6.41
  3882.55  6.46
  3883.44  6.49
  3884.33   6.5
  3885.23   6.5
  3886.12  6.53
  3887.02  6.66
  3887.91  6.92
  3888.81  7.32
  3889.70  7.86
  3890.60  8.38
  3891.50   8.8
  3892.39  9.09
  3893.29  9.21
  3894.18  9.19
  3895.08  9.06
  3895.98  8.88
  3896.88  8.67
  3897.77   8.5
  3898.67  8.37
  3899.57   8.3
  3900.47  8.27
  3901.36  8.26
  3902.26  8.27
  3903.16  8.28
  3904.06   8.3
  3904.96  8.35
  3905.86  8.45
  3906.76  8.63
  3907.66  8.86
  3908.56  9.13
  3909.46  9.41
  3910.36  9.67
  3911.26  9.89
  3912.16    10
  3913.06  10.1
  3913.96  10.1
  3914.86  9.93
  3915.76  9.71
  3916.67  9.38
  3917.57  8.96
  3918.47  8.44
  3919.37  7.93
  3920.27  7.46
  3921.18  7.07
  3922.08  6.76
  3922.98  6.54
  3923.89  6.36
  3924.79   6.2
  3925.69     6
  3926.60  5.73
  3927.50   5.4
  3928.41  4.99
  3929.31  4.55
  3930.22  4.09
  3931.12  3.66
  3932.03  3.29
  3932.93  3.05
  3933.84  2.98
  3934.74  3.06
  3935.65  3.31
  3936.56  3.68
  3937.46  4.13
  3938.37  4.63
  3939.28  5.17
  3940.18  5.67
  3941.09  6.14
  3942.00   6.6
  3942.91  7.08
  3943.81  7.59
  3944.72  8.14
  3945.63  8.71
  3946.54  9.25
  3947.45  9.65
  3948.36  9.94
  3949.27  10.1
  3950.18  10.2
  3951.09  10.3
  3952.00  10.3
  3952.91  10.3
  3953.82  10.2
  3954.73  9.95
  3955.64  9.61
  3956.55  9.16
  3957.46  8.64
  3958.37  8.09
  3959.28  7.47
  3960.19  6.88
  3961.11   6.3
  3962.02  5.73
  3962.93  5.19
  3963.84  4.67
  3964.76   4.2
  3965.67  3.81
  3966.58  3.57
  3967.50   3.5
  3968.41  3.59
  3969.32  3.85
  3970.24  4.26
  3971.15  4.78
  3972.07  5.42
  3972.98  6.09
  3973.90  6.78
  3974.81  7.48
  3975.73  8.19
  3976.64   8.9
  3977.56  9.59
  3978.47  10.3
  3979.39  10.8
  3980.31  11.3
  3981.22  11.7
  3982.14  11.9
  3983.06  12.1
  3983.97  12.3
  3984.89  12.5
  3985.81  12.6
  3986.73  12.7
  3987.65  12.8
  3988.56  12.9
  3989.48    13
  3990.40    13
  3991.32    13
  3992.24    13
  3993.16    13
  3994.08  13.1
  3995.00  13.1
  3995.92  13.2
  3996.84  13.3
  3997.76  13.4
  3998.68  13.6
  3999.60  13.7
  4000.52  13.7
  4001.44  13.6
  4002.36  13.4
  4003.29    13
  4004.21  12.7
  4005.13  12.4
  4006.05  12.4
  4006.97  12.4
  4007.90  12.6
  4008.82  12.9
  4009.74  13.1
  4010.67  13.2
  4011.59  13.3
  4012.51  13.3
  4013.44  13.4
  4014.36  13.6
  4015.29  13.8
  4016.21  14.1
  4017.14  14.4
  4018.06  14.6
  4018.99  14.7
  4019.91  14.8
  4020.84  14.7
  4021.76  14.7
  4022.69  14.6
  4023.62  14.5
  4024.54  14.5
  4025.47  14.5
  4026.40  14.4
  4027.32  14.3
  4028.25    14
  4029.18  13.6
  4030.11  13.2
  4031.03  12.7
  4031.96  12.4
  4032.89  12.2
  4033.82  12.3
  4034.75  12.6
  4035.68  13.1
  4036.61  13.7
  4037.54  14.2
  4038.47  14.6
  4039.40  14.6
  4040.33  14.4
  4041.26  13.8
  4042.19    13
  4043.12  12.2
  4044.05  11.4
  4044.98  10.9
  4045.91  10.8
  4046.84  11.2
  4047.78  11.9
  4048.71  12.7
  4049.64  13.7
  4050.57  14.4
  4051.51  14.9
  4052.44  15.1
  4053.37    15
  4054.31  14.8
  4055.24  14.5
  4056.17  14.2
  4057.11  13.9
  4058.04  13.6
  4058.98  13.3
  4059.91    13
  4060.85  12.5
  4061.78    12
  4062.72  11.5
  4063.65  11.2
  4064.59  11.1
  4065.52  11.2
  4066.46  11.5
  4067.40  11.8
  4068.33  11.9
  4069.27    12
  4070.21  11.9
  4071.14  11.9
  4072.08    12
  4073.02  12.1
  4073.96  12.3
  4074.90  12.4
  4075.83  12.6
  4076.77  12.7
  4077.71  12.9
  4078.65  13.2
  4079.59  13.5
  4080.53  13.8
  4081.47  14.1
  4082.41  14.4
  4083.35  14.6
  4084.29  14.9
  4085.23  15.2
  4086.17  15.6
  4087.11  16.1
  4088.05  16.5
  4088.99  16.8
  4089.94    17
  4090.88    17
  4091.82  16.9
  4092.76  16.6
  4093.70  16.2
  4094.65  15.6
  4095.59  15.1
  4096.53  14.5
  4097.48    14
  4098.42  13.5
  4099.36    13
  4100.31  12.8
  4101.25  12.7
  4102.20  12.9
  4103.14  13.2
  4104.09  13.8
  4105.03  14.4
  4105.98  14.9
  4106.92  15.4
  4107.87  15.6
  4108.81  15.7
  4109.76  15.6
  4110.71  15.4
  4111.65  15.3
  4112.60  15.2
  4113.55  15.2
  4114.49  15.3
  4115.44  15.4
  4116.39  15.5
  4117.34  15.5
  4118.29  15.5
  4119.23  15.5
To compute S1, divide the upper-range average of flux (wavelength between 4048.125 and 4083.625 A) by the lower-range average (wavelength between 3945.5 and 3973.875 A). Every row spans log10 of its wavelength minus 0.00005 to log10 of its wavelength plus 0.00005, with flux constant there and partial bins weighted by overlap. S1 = 1.8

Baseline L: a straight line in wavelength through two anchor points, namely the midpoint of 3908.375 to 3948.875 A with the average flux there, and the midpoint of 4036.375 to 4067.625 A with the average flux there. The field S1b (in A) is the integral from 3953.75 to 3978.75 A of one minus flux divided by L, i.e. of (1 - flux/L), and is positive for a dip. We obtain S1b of 6.14 A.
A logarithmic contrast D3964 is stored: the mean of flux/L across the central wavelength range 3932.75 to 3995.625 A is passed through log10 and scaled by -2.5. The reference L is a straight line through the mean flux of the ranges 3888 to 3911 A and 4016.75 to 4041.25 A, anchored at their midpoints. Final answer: 0.342 mag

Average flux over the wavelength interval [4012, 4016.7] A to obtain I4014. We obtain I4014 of 13.6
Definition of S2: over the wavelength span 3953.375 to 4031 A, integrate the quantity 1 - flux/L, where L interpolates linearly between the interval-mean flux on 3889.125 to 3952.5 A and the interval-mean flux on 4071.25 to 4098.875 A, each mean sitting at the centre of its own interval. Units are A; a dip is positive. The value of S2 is -2.5 A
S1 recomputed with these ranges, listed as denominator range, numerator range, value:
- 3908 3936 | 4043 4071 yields 1.84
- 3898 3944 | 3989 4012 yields 1.87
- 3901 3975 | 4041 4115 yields 1.96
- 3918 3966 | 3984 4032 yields 2.01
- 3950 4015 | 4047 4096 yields 1.34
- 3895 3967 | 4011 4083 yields 1.79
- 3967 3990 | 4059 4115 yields 1.52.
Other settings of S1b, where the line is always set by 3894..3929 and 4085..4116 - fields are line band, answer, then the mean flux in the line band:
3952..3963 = 1.7 A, 8.32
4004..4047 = -3.6 A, 13.4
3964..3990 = 5.2 A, 8.57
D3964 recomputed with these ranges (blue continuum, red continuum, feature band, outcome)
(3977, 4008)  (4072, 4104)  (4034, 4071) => 0.06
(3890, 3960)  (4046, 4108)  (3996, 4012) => -0.21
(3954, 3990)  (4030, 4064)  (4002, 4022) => -0.23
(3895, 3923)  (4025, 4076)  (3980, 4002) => -0.15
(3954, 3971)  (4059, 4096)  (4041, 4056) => -0.12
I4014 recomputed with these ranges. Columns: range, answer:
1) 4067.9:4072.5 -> 11.9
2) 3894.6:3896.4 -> 8.94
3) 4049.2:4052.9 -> 14.5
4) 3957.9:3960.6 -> 7.51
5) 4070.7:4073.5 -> 12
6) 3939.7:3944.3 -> 6.63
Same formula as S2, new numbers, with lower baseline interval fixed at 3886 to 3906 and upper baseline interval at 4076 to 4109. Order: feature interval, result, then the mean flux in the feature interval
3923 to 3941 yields 9.2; 4.6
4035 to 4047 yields 0.0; 13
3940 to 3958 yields 2.0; 8.92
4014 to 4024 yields -1.7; 14.4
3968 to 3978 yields 4.2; 6.27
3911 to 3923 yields 0.2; 8.8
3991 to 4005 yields -2.0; 13.2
